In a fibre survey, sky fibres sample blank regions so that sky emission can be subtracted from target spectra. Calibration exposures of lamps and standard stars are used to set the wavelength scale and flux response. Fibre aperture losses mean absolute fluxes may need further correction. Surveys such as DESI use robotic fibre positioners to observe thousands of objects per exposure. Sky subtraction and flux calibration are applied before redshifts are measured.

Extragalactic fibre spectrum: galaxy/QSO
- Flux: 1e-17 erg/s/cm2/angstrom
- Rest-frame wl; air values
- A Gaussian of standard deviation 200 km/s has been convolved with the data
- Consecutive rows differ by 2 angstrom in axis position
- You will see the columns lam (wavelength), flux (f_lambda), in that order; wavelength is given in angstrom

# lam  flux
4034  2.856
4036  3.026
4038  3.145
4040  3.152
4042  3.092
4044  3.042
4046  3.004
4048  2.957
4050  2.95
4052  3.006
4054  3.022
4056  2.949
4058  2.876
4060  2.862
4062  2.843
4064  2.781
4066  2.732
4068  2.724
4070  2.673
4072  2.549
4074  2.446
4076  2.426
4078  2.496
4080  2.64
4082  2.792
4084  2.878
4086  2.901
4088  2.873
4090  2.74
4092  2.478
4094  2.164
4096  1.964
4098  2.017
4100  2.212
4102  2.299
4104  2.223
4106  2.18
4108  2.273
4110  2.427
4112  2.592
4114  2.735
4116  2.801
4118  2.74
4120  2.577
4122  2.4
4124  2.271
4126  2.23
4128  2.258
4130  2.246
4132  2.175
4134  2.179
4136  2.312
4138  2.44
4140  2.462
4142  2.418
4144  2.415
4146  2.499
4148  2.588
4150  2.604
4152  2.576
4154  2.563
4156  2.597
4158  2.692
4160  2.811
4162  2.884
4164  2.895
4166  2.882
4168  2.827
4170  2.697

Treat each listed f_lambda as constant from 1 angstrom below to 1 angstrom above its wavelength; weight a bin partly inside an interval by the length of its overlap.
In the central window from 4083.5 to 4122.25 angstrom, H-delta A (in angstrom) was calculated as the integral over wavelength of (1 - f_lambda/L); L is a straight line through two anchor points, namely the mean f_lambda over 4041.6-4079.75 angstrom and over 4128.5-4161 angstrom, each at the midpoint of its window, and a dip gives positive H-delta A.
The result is 2.4 angstrom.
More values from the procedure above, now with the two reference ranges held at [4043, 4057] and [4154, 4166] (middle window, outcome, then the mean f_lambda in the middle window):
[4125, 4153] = 4.2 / 2.39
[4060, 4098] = 4.2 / 2.61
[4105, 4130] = 3.5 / 2.45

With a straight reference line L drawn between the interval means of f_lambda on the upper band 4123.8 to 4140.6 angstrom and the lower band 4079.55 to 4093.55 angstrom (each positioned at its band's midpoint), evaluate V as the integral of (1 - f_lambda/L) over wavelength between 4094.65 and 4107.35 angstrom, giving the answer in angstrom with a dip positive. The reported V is 2.2 angstrom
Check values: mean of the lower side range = 2.74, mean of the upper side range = 2.28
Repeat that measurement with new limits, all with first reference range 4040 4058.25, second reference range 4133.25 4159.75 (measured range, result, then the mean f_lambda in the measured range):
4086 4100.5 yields 2.0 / 2.39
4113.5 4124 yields 0.1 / 2.61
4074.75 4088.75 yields 0.6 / 2.71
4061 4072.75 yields 0.8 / 2.72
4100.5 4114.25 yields 1.7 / 2.36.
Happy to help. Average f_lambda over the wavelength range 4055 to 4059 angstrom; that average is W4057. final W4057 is 2.91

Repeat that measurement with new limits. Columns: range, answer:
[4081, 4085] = 2.83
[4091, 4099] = 2.16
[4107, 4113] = 2.43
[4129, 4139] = 2.27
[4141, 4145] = 2.42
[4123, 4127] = 2.25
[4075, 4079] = 2.46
